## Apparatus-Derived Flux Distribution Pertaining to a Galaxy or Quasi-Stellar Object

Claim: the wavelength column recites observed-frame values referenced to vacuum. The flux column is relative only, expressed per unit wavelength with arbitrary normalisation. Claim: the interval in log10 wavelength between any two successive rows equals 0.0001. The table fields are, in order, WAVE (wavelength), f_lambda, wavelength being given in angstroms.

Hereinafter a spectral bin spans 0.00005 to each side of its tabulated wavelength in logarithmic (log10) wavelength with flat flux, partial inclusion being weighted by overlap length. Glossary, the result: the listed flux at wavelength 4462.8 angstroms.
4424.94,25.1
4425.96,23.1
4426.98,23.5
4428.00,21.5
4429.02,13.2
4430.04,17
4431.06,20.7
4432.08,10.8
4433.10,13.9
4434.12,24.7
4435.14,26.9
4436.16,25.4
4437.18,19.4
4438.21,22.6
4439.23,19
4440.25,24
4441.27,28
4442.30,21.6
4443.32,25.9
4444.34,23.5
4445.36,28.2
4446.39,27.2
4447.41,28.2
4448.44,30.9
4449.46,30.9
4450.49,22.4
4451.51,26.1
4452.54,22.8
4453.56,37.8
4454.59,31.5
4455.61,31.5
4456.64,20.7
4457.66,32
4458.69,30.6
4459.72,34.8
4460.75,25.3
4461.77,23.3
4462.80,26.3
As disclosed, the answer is 26.3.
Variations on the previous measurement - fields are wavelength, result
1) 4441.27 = 28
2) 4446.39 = 27.2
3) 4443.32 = 25.9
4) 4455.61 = 31.5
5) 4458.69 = 30.6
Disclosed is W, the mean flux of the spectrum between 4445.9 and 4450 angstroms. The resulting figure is 29.3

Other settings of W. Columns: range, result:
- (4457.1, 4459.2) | 31.1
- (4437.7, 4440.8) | 22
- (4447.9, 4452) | 27.6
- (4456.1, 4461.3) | 28.6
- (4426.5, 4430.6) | 18.8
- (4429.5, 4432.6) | 16.1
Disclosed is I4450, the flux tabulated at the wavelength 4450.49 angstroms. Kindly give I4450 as 22.4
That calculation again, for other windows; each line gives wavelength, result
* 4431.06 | 20.7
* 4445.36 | 28.2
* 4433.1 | 13.9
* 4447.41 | 28.2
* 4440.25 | 24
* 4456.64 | 20.7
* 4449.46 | 30.9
